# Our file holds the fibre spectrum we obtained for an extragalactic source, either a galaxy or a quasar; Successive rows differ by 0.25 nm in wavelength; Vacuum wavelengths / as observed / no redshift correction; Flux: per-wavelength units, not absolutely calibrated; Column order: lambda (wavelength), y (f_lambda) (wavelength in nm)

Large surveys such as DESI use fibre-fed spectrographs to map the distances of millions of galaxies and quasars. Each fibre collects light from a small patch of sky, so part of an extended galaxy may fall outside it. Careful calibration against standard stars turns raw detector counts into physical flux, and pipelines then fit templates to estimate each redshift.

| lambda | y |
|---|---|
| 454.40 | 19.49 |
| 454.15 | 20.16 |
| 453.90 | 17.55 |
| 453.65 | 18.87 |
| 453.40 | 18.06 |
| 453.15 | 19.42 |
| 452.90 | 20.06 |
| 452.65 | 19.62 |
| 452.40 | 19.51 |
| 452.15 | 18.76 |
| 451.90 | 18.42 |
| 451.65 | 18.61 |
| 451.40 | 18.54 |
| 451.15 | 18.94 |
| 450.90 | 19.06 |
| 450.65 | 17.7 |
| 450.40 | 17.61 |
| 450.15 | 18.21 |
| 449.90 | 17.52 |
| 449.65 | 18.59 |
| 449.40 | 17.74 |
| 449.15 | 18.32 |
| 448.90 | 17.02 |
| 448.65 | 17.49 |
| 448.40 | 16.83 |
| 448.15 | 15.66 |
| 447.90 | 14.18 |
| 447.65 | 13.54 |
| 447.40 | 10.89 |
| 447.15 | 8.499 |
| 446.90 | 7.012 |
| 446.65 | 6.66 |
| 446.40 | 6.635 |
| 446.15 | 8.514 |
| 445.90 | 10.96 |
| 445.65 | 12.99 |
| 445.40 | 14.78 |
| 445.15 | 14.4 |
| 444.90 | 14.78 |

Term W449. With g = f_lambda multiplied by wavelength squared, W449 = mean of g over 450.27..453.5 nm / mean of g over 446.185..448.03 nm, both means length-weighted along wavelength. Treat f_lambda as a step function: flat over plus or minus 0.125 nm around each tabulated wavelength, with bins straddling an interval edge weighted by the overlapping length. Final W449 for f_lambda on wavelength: 2.00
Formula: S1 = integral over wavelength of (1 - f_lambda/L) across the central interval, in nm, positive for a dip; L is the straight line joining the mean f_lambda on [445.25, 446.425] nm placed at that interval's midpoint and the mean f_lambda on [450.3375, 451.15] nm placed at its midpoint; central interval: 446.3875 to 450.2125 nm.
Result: 0.22 nm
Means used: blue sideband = 11.2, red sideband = 18.3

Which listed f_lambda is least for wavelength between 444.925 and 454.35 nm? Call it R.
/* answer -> 6.635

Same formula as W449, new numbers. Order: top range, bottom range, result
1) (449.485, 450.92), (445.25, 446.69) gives 1.77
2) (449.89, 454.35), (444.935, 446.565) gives 1.69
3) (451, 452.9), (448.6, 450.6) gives 1.08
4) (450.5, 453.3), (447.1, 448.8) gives 1.36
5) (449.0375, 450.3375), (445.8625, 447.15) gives 2.35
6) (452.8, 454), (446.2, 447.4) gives 2.52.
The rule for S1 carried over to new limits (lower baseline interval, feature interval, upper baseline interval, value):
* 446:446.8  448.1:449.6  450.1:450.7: -0.39 nm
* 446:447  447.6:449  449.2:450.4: -0.30 nm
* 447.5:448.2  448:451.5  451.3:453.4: -0.33 nm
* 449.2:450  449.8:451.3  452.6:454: 0.00 nm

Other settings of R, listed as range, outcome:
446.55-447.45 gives 6.66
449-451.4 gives 17.52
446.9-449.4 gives 8.499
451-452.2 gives 18.42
